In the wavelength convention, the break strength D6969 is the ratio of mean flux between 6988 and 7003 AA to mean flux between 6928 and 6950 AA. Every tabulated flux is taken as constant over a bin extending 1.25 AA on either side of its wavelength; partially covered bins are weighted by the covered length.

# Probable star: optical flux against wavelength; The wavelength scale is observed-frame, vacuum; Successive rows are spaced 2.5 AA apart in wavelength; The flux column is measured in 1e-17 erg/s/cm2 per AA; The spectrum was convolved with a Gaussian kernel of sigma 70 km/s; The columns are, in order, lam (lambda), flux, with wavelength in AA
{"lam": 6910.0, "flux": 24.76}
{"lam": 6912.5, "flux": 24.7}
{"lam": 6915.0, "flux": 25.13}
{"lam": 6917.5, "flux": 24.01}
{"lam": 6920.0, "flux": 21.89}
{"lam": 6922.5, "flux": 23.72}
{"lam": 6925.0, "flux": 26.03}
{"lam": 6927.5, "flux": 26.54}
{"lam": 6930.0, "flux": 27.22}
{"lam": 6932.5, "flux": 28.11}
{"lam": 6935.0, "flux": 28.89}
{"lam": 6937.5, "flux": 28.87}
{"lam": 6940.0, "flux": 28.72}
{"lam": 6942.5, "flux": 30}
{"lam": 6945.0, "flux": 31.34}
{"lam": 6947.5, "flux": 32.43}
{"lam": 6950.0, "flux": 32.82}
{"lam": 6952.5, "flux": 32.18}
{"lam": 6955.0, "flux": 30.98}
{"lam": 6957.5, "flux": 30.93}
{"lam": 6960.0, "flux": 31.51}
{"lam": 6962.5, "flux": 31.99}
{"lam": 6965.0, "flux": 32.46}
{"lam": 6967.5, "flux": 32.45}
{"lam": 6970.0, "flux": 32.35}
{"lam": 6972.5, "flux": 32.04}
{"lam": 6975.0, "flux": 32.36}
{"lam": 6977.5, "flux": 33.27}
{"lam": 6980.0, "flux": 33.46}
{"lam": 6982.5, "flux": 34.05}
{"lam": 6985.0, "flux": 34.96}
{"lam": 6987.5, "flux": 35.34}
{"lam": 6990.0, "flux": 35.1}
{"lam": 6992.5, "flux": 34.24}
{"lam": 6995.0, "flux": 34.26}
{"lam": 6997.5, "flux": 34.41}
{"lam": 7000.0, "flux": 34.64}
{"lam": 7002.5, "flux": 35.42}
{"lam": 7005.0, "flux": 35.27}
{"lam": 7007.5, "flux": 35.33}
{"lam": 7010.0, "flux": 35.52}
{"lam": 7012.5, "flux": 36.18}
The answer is 1.2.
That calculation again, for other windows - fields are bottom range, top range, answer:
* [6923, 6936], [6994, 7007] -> 1.28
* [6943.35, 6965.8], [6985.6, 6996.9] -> 1.09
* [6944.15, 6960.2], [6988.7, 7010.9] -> 1.10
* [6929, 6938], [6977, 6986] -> 1.20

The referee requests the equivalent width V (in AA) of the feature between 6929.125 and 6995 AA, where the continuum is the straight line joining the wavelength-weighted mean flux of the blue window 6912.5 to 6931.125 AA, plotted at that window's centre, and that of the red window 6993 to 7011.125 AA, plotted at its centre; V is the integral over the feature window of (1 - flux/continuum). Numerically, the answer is -4.5 AA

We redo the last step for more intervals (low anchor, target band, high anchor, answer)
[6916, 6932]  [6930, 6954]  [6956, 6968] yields -1.7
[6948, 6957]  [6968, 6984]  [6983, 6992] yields 0.5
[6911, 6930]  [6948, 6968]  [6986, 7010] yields -1.5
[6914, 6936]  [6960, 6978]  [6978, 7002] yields -0.4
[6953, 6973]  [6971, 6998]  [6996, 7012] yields -0.3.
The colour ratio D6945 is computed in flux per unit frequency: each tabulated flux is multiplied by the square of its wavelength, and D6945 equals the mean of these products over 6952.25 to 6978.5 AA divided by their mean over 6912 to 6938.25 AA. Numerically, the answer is 1.25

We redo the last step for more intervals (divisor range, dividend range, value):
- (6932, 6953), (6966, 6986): 1.10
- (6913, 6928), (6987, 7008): 1.46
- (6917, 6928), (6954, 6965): 1.31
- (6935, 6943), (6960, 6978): 1.12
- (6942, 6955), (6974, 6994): 1.08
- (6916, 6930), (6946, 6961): 1.30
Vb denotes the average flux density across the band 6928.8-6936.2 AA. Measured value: 28.1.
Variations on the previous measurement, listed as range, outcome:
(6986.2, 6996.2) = 34.7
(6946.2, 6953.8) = 32.5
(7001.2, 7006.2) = 35.3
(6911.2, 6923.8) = 23.9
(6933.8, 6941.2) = 28.8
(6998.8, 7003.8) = 35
